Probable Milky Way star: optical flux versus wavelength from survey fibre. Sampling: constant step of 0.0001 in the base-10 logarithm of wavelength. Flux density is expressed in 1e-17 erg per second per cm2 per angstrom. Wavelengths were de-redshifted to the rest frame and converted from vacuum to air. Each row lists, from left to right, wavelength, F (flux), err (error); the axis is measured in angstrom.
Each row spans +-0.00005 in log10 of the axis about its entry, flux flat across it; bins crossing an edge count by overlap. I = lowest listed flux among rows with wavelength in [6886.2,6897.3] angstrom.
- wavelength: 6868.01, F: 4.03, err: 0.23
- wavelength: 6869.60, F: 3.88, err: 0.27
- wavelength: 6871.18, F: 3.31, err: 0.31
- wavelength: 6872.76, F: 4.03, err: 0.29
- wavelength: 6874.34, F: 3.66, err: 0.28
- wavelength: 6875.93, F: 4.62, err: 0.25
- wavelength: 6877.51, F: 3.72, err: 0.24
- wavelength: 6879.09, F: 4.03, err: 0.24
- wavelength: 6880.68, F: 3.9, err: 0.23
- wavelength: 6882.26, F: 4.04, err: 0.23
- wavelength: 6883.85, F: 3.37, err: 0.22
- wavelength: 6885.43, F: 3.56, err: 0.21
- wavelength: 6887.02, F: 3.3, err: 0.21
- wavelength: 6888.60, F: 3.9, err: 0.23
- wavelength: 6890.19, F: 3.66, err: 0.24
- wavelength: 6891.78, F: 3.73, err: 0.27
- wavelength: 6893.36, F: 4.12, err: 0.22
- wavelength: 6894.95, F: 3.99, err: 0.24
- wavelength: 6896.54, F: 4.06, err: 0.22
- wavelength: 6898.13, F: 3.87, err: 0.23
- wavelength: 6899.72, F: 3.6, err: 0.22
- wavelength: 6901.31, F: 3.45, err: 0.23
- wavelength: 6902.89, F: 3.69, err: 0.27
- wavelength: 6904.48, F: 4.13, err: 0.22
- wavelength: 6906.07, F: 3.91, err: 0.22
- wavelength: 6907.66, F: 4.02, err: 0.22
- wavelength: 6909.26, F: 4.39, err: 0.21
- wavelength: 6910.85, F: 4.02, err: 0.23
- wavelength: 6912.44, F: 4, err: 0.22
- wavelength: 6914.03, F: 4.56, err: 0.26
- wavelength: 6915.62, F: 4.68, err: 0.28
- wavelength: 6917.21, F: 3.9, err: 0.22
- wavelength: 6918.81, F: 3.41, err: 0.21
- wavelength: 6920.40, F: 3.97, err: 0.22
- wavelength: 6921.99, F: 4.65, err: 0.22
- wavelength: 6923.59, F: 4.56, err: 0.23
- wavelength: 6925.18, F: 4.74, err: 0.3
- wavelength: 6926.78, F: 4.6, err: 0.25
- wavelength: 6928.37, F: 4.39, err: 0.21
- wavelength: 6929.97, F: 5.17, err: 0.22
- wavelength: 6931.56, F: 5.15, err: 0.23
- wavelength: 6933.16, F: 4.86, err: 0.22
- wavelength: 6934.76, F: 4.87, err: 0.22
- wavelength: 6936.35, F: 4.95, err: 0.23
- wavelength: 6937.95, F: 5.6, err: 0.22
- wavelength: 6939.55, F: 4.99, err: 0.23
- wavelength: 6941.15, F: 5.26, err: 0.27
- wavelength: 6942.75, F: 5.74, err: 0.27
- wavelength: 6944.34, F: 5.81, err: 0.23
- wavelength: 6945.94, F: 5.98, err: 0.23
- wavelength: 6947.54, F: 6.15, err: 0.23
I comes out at 3.3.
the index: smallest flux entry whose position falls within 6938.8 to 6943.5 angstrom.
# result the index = 4.99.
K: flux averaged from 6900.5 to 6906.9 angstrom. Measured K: 3.8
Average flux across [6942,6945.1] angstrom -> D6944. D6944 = 5.79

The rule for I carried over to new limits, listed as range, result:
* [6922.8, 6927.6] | 4.56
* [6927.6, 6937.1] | 4.39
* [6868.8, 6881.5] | 3.31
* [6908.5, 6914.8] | 4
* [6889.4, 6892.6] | 3.66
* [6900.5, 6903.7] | 3.45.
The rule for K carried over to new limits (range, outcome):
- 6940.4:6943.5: 5.5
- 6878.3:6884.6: 3.84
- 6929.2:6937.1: 5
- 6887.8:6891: 3.78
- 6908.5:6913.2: 4.14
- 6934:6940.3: 5.11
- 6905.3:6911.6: 4.08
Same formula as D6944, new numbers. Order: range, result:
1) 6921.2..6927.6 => 4.64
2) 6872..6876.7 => 4.1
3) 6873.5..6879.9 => 4.01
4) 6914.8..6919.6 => 4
